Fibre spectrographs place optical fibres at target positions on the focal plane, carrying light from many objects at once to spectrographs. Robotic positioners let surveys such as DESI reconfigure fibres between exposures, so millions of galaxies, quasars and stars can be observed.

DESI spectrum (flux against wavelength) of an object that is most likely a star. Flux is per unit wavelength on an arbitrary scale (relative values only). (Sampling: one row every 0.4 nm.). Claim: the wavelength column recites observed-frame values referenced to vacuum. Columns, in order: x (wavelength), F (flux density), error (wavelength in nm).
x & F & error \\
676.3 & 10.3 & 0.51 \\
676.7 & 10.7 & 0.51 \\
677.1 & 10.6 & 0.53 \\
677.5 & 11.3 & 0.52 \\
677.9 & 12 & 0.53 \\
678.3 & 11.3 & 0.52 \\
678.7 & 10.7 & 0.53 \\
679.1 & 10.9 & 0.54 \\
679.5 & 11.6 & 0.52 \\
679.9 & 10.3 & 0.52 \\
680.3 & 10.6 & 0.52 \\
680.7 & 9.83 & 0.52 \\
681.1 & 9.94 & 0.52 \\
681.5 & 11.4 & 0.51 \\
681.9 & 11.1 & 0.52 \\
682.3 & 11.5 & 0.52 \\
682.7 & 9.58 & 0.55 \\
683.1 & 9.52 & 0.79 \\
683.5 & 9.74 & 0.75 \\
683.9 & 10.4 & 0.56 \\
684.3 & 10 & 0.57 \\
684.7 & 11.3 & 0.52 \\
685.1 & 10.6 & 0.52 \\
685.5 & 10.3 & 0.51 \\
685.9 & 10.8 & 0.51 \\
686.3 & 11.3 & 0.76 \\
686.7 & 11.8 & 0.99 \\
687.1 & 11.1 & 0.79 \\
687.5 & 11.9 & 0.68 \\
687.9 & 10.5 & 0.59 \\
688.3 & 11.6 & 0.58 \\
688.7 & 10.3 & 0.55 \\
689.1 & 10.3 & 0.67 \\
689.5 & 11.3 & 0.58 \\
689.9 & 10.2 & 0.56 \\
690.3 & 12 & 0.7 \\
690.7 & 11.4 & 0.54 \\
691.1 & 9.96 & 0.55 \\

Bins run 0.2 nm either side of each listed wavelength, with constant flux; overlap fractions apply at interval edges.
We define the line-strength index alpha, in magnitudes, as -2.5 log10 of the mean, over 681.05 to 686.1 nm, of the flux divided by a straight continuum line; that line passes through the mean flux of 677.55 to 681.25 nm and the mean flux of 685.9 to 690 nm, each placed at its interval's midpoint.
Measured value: 0.04 mag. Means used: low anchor 10.8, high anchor 11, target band 10.5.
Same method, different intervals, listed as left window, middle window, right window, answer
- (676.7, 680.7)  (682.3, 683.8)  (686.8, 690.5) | 0.11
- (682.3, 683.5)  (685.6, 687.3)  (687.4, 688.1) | -0.04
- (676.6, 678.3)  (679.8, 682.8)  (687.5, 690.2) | 0.05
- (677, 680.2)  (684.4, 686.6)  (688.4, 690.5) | 0.01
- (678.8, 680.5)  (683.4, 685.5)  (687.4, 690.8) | 0.05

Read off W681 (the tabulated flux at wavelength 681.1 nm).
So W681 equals 9.94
